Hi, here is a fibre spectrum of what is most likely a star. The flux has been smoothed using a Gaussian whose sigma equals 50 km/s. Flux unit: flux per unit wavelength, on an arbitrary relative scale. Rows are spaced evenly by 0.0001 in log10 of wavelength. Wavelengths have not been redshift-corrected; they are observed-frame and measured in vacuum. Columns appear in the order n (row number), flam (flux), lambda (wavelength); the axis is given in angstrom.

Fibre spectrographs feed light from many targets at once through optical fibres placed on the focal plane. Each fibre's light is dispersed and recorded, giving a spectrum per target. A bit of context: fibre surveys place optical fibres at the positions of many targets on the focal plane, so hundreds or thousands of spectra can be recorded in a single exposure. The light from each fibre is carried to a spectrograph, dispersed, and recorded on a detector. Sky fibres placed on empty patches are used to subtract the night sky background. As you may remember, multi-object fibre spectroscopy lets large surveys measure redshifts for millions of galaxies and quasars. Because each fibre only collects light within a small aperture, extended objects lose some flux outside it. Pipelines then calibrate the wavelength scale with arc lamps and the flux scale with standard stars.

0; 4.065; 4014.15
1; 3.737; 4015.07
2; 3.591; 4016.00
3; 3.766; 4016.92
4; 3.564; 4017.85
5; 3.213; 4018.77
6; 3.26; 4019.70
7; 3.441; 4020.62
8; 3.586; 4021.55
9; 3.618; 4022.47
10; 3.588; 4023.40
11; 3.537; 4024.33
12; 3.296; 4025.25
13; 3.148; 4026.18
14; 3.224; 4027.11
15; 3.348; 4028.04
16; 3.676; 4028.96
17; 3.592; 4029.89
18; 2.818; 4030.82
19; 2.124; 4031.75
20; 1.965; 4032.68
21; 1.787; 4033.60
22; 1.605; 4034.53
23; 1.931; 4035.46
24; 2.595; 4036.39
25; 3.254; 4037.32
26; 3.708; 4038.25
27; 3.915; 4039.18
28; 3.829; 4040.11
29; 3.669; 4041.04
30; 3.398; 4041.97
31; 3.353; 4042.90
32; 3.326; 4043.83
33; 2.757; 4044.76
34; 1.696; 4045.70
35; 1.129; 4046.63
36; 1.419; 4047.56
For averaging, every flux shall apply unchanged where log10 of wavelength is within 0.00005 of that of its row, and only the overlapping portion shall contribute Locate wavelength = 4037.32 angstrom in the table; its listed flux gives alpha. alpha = 3.254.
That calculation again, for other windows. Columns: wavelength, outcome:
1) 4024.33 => 3.537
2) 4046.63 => 1.129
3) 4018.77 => 3.213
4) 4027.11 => 3.224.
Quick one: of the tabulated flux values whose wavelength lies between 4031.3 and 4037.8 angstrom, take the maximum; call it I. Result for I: 3.254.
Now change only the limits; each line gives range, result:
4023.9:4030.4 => 3.676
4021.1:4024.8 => 3.618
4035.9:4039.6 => 3.915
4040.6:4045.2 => 3.669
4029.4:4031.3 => 3.592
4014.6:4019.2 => 3.766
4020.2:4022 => 3.586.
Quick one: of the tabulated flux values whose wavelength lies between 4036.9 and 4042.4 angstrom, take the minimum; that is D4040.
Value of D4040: 3.254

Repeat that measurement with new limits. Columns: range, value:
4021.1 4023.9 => 3.586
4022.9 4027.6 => 3.148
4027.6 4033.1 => 1.965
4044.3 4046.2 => 1.696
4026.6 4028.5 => 3.224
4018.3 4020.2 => 3.213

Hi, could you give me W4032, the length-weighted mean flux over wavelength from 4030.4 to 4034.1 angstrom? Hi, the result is 2.16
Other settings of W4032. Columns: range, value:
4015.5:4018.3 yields 3.63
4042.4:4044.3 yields 3.34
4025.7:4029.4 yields 3.35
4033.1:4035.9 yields 1.78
